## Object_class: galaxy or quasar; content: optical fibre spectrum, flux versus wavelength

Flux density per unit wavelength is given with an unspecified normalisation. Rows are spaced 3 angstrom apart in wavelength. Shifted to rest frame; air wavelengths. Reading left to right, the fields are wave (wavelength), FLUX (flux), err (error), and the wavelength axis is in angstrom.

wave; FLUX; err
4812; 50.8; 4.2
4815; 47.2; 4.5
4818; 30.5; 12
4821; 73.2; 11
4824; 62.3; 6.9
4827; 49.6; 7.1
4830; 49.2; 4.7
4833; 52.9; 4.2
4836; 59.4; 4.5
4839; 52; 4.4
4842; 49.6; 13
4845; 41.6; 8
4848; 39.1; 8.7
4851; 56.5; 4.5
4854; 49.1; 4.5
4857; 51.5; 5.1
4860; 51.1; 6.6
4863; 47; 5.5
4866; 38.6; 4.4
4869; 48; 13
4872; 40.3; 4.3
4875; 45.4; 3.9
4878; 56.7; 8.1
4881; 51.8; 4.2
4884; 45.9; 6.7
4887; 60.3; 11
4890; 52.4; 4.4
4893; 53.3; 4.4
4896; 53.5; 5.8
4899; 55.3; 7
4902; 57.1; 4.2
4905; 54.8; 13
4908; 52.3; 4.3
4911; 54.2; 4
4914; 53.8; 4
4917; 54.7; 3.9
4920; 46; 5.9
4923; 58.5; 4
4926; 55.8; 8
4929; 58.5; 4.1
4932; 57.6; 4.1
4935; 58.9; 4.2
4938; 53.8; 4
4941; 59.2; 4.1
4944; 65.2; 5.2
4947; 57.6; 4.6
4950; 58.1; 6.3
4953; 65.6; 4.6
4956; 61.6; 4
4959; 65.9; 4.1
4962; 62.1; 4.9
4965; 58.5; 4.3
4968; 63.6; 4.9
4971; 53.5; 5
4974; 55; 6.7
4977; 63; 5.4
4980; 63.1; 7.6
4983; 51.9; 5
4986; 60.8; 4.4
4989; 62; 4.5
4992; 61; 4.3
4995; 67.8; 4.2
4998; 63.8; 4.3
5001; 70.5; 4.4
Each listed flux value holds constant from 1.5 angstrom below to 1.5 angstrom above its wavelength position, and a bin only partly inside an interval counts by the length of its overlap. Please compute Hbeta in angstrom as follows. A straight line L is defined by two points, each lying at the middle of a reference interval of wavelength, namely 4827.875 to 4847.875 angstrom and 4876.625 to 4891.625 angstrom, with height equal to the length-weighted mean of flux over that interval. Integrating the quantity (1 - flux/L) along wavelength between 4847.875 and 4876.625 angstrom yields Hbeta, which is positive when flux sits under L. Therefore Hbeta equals 2.6 angstrom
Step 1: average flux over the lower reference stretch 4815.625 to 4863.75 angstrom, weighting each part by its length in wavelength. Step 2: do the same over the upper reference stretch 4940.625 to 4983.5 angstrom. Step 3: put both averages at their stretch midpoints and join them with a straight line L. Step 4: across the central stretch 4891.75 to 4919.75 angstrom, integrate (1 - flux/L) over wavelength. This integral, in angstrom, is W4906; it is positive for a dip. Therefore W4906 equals 1.0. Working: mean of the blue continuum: 50.9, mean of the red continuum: 60.5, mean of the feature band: 54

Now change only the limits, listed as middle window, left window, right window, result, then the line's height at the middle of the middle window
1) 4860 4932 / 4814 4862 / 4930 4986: 4.2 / 55.2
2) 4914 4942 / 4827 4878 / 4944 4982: 0.6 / 56.8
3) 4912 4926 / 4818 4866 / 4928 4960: 1.1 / 57.9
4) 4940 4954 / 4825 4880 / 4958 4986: -0.9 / 57.3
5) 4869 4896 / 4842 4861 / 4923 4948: 0.6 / 51.9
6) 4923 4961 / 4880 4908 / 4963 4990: -2.0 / 56.8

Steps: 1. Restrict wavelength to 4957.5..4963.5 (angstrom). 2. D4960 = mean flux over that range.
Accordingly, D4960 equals 64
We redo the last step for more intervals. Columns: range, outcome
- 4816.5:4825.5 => 55.3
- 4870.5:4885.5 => 48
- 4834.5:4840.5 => 55.7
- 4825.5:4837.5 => 52.8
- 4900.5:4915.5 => 54.4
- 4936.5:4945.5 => 59.4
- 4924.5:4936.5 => 57.7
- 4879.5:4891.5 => 52.6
